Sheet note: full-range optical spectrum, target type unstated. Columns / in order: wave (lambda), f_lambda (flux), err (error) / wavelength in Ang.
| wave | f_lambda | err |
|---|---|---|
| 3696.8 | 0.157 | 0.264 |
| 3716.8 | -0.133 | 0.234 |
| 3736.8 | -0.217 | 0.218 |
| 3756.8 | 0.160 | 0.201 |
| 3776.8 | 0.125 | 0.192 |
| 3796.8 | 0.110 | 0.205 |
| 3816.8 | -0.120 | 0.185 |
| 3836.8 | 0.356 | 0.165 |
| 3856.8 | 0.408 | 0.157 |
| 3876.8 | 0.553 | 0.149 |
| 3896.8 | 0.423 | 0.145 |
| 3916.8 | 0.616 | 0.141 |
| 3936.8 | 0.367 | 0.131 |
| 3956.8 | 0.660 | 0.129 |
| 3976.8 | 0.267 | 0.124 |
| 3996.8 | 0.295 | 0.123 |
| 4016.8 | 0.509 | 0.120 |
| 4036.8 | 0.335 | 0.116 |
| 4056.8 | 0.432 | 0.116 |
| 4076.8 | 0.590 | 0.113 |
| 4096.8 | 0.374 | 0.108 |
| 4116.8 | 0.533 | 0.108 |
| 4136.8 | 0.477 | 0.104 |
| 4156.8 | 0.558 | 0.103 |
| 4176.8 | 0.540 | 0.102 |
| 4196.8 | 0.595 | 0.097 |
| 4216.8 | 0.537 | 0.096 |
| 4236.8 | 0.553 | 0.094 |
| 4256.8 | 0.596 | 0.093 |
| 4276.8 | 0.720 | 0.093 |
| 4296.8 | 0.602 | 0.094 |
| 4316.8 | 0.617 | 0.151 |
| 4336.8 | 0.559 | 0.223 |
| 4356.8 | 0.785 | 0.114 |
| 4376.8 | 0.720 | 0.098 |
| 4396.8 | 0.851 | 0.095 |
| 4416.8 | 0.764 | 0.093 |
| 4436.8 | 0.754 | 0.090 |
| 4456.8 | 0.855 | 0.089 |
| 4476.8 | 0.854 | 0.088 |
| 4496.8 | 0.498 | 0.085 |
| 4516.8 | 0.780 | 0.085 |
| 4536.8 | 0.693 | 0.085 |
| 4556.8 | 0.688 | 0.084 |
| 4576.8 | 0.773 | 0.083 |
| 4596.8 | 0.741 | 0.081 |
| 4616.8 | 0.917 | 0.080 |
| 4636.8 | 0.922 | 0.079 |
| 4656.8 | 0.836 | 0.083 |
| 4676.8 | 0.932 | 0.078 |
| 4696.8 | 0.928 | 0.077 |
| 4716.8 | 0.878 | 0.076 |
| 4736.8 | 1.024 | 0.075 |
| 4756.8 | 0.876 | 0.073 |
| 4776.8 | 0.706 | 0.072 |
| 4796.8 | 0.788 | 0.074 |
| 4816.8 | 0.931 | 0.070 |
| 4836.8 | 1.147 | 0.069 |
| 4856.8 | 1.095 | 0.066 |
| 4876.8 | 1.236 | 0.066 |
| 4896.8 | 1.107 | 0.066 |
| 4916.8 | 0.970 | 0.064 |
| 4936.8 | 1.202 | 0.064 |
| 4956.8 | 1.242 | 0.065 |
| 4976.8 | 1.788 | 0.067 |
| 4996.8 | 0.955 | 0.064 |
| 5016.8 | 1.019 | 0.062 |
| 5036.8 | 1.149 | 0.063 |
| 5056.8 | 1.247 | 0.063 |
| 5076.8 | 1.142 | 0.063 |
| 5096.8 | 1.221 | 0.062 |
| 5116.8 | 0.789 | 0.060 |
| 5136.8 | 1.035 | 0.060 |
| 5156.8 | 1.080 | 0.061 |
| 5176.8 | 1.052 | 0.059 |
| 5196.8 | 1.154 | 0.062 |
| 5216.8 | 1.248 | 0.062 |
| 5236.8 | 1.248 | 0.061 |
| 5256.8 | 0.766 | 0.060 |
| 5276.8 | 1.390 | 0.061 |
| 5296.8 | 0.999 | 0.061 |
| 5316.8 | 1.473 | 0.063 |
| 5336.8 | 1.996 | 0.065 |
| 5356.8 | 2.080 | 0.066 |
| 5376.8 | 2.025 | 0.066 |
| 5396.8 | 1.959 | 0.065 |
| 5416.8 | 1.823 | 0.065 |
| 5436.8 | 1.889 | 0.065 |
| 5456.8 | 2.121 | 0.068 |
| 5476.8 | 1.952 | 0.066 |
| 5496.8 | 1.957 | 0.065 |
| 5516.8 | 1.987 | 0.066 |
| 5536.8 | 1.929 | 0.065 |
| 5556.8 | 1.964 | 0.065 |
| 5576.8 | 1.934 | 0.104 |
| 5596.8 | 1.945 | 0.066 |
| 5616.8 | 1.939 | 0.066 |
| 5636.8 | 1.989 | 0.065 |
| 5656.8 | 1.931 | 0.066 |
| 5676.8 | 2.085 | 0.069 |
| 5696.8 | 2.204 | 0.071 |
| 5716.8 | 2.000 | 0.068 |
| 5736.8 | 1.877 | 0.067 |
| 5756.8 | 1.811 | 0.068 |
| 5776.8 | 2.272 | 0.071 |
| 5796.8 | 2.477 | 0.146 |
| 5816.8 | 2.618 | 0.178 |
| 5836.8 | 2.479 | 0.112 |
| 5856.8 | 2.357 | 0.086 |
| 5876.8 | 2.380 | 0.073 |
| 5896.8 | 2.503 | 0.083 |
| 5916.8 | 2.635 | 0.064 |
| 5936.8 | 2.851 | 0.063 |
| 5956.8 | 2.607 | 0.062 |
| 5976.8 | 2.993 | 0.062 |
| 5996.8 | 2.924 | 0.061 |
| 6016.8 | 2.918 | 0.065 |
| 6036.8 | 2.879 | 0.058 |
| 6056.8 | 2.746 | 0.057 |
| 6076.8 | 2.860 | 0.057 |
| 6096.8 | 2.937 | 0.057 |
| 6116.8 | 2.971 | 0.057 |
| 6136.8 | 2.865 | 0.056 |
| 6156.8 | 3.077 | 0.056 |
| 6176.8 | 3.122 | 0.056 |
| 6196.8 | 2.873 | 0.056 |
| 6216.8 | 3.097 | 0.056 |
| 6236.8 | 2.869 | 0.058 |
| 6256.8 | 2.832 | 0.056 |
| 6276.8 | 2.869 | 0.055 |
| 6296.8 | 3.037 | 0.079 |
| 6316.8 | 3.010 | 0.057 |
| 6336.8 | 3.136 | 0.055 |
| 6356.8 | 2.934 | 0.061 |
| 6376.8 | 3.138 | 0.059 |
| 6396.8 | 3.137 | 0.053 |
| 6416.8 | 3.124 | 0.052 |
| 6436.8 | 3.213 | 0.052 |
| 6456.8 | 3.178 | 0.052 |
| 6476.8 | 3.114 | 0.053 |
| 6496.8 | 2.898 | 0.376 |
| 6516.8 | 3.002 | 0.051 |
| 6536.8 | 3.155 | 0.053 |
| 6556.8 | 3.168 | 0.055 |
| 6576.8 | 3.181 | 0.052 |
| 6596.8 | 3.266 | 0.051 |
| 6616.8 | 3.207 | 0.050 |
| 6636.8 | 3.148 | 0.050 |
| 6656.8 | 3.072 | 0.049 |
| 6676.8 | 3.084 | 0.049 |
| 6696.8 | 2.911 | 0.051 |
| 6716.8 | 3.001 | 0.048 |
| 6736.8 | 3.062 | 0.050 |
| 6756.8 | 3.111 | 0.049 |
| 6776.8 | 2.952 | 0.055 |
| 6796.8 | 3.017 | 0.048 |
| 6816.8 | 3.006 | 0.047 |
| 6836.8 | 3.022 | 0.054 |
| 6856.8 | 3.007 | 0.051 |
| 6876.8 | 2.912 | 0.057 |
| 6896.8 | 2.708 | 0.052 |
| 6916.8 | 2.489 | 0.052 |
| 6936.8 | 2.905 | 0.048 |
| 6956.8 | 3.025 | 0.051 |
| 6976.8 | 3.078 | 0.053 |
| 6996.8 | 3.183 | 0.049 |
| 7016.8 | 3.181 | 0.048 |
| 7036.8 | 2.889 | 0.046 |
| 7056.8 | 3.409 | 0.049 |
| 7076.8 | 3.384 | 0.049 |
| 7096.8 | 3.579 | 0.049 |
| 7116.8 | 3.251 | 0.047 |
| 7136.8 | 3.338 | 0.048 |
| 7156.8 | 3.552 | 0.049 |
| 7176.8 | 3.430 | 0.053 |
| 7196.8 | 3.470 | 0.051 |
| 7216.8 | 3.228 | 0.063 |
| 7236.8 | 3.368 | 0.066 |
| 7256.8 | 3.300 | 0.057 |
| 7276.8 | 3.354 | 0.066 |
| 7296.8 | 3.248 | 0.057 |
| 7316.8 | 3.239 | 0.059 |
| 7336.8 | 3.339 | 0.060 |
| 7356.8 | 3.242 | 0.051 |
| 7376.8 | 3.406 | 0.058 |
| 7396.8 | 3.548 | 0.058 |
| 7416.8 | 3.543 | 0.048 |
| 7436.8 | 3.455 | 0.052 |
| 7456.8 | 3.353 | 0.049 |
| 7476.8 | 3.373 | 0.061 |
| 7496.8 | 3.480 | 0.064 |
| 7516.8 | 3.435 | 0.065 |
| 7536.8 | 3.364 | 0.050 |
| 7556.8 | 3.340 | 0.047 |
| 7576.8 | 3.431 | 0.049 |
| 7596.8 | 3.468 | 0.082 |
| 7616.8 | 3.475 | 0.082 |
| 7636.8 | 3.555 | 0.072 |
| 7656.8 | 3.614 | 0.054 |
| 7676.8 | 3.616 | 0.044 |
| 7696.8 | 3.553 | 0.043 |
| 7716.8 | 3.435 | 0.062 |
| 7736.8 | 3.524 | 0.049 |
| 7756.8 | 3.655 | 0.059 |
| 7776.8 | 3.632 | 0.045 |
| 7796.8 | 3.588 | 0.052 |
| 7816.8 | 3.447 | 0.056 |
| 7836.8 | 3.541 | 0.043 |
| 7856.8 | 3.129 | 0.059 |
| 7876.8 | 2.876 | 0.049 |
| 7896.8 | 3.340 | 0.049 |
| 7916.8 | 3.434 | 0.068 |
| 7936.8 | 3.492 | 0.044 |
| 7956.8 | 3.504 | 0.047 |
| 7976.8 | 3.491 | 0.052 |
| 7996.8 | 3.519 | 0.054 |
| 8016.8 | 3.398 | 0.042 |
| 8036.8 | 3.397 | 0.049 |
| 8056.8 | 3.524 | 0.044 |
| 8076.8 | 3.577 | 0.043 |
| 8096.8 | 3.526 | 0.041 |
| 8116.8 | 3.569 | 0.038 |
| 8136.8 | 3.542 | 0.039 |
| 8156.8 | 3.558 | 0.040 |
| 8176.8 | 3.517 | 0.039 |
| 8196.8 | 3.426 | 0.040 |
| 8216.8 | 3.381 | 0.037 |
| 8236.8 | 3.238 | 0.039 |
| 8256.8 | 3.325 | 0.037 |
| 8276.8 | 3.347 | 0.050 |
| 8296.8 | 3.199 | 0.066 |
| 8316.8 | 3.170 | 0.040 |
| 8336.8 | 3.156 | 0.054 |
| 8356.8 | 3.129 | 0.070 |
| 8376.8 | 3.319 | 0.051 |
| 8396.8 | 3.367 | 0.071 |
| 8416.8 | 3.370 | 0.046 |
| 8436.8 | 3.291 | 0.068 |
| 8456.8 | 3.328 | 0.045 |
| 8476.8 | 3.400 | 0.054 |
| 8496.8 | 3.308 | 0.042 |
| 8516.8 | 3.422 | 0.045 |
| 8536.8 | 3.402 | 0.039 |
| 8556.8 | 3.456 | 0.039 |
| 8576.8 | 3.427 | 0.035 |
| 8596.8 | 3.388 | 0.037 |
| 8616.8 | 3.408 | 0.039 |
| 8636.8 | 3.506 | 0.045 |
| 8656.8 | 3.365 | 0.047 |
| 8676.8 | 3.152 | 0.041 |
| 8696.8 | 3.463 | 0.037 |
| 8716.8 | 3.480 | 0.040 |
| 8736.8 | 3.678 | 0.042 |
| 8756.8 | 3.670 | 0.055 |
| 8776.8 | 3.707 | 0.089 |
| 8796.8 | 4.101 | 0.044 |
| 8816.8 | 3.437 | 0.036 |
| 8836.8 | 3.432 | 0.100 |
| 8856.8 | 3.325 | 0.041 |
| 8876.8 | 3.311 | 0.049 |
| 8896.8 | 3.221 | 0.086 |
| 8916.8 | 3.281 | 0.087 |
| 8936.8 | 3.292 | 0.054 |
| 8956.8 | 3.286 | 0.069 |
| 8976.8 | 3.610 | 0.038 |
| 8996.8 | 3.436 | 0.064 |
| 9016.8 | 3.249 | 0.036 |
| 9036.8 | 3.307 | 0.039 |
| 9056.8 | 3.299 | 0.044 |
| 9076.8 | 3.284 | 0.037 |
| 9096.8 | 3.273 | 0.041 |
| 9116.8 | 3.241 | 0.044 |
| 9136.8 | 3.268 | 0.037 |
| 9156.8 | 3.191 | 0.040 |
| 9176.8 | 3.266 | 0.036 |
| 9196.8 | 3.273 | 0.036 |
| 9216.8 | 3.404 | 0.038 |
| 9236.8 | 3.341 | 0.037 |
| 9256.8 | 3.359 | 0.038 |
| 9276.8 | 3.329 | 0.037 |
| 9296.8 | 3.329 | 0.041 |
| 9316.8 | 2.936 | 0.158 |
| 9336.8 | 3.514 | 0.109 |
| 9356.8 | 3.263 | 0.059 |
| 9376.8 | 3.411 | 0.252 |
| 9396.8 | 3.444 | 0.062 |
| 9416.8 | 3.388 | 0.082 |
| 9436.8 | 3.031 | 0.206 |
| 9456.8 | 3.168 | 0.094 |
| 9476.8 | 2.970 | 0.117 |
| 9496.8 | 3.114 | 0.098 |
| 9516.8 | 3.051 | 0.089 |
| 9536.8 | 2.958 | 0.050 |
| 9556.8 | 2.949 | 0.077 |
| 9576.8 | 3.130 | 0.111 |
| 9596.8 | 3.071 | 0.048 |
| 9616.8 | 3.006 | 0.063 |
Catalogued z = 0.34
